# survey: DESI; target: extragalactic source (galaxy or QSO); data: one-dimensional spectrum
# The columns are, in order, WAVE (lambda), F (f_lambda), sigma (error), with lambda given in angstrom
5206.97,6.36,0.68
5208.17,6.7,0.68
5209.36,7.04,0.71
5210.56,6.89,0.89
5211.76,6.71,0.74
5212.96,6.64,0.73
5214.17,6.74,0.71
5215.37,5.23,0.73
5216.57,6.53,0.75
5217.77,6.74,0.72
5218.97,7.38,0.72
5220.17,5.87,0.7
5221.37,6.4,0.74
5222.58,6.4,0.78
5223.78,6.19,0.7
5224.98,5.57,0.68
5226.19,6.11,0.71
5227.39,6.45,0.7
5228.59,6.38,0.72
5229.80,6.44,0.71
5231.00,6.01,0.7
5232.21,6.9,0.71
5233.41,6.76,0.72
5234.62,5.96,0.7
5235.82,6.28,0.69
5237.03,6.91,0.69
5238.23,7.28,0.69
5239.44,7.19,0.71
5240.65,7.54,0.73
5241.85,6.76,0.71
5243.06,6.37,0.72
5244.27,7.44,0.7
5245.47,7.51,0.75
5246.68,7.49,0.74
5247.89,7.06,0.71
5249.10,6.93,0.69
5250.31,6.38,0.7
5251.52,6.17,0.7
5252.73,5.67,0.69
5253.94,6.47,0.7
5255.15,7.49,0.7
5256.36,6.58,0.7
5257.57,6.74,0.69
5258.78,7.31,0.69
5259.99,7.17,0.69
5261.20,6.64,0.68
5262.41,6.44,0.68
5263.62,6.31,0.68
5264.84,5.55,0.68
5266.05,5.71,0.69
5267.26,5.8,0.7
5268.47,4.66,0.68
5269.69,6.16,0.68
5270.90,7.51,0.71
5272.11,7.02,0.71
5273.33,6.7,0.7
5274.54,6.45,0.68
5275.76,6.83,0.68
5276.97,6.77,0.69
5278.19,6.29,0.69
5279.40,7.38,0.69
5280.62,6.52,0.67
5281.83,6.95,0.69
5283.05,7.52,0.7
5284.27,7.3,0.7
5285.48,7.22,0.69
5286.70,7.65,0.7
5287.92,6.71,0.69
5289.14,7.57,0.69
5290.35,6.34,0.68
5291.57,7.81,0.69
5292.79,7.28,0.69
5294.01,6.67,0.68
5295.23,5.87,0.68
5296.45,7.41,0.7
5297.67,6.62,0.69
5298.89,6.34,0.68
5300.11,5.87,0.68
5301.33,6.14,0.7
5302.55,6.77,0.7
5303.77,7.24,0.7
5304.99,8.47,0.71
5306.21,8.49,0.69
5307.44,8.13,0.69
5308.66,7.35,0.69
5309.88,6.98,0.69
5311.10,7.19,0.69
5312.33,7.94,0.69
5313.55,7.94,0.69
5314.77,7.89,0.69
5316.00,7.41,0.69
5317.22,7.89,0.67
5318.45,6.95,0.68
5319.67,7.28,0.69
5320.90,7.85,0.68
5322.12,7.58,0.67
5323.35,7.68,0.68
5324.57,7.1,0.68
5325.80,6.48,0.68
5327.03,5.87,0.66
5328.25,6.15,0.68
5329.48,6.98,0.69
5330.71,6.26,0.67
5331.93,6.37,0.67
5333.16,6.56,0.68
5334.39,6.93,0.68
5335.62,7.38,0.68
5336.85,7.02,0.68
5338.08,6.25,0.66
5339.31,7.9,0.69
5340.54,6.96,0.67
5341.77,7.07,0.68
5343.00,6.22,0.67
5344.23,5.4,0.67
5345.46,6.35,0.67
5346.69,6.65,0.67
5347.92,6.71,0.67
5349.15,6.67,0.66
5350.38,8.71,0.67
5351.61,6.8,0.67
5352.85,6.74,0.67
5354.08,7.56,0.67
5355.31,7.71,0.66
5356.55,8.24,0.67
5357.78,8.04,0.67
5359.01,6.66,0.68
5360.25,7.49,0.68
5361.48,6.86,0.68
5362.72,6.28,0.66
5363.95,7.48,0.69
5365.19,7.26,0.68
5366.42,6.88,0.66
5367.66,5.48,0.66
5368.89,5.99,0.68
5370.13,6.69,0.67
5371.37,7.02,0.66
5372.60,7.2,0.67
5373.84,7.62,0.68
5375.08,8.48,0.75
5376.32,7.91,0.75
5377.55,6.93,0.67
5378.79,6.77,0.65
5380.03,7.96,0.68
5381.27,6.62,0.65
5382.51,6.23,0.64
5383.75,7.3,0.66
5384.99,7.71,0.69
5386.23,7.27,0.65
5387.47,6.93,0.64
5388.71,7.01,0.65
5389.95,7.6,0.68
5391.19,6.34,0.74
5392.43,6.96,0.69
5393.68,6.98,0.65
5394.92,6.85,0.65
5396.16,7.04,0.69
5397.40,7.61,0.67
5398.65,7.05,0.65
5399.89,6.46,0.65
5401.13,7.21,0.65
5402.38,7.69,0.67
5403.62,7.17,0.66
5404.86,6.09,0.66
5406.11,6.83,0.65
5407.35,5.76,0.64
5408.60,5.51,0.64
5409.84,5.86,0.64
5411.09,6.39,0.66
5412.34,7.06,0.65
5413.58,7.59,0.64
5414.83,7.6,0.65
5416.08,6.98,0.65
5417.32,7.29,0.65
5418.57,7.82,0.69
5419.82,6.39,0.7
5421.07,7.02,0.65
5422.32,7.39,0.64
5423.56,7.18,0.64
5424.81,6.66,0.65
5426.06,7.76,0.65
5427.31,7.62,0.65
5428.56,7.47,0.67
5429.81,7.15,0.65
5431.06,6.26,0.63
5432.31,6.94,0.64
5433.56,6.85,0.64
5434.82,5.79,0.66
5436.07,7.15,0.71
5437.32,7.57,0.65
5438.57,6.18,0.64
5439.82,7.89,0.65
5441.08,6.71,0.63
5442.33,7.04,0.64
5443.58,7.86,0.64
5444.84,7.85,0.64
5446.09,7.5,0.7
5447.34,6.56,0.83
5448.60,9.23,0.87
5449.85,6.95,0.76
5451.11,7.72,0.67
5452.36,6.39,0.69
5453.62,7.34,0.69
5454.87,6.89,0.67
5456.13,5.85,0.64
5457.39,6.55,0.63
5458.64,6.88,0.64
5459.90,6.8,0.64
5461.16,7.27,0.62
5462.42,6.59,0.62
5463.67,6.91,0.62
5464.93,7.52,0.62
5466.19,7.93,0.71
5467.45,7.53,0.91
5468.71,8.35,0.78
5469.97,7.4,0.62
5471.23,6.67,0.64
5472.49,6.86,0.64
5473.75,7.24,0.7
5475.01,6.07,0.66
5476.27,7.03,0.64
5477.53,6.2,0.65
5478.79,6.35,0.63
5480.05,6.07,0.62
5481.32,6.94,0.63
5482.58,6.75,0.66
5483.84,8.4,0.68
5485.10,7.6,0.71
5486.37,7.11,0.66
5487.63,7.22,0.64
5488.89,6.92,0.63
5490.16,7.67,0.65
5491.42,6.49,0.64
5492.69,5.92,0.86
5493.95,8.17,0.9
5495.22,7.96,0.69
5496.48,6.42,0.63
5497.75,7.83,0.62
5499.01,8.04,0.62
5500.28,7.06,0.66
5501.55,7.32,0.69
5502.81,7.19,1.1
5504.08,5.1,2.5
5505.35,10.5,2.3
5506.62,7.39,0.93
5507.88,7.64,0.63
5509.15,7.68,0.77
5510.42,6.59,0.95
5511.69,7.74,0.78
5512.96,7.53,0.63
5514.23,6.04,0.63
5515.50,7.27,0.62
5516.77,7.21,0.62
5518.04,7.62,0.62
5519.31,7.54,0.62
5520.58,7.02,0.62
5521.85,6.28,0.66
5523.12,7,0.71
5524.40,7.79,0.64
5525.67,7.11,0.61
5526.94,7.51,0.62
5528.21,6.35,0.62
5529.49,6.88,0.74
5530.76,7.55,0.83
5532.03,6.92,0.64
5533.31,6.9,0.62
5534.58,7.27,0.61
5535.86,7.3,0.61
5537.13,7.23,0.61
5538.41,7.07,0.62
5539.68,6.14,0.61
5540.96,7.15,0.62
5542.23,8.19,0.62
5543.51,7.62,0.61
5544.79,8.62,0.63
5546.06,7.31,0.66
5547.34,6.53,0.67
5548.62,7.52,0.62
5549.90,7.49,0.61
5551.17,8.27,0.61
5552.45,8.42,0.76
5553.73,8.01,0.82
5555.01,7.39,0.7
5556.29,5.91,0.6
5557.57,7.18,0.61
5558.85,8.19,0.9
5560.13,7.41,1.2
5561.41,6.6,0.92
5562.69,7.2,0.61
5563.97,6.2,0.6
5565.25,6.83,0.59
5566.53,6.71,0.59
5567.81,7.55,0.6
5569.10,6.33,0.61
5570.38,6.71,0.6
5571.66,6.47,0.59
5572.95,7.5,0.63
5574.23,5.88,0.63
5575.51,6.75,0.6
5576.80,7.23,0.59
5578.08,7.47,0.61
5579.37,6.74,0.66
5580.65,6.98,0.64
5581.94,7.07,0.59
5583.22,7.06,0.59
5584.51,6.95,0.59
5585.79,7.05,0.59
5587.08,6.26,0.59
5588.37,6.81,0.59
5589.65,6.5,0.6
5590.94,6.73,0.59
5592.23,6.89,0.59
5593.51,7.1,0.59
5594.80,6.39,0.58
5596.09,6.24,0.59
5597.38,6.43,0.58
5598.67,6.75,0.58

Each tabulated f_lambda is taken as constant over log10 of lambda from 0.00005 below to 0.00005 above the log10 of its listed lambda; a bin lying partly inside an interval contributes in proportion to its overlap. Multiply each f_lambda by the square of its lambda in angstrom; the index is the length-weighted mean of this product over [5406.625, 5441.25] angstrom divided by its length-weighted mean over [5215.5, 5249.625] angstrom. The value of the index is 1.12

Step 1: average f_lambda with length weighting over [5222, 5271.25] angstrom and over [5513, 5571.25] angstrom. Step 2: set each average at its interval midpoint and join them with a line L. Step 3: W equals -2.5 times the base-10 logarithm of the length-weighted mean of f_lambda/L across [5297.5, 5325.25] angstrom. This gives -0.104 mag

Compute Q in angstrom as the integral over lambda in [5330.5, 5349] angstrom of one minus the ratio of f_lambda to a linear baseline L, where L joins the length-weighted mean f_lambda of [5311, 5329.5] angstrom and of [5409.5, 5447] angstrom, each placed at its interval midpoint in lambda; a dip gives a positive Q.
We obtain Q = 1.44 angstrom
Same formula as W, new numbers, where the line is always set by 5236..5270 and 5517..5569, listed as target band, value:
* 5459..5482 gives 0.02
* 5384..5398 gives -0.03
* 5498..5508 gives -0.06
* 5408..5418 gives 0.03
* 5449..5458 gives 0.03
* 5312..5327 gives -0.10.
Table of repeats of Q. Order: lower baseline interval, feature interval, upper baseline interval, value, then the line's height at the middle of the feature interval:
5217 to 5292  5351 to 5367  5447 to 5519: -0.8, 6.9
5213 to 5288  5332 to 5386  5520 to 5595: -2.0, 6.79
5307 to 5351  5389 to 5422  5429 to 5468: 0.8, 7.07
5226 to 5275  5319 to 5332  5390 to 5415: -0.4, 6.71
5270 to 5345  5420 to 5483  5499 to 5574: 0.9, 7.15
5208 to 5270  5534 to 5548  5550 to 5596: -0.7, 6.95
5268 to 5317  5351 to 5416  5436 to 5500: 0.8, 7.1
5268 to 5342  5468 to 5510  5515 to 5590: -0.6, 7.09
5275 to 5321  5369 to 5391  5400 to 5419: -0.9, 6.93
